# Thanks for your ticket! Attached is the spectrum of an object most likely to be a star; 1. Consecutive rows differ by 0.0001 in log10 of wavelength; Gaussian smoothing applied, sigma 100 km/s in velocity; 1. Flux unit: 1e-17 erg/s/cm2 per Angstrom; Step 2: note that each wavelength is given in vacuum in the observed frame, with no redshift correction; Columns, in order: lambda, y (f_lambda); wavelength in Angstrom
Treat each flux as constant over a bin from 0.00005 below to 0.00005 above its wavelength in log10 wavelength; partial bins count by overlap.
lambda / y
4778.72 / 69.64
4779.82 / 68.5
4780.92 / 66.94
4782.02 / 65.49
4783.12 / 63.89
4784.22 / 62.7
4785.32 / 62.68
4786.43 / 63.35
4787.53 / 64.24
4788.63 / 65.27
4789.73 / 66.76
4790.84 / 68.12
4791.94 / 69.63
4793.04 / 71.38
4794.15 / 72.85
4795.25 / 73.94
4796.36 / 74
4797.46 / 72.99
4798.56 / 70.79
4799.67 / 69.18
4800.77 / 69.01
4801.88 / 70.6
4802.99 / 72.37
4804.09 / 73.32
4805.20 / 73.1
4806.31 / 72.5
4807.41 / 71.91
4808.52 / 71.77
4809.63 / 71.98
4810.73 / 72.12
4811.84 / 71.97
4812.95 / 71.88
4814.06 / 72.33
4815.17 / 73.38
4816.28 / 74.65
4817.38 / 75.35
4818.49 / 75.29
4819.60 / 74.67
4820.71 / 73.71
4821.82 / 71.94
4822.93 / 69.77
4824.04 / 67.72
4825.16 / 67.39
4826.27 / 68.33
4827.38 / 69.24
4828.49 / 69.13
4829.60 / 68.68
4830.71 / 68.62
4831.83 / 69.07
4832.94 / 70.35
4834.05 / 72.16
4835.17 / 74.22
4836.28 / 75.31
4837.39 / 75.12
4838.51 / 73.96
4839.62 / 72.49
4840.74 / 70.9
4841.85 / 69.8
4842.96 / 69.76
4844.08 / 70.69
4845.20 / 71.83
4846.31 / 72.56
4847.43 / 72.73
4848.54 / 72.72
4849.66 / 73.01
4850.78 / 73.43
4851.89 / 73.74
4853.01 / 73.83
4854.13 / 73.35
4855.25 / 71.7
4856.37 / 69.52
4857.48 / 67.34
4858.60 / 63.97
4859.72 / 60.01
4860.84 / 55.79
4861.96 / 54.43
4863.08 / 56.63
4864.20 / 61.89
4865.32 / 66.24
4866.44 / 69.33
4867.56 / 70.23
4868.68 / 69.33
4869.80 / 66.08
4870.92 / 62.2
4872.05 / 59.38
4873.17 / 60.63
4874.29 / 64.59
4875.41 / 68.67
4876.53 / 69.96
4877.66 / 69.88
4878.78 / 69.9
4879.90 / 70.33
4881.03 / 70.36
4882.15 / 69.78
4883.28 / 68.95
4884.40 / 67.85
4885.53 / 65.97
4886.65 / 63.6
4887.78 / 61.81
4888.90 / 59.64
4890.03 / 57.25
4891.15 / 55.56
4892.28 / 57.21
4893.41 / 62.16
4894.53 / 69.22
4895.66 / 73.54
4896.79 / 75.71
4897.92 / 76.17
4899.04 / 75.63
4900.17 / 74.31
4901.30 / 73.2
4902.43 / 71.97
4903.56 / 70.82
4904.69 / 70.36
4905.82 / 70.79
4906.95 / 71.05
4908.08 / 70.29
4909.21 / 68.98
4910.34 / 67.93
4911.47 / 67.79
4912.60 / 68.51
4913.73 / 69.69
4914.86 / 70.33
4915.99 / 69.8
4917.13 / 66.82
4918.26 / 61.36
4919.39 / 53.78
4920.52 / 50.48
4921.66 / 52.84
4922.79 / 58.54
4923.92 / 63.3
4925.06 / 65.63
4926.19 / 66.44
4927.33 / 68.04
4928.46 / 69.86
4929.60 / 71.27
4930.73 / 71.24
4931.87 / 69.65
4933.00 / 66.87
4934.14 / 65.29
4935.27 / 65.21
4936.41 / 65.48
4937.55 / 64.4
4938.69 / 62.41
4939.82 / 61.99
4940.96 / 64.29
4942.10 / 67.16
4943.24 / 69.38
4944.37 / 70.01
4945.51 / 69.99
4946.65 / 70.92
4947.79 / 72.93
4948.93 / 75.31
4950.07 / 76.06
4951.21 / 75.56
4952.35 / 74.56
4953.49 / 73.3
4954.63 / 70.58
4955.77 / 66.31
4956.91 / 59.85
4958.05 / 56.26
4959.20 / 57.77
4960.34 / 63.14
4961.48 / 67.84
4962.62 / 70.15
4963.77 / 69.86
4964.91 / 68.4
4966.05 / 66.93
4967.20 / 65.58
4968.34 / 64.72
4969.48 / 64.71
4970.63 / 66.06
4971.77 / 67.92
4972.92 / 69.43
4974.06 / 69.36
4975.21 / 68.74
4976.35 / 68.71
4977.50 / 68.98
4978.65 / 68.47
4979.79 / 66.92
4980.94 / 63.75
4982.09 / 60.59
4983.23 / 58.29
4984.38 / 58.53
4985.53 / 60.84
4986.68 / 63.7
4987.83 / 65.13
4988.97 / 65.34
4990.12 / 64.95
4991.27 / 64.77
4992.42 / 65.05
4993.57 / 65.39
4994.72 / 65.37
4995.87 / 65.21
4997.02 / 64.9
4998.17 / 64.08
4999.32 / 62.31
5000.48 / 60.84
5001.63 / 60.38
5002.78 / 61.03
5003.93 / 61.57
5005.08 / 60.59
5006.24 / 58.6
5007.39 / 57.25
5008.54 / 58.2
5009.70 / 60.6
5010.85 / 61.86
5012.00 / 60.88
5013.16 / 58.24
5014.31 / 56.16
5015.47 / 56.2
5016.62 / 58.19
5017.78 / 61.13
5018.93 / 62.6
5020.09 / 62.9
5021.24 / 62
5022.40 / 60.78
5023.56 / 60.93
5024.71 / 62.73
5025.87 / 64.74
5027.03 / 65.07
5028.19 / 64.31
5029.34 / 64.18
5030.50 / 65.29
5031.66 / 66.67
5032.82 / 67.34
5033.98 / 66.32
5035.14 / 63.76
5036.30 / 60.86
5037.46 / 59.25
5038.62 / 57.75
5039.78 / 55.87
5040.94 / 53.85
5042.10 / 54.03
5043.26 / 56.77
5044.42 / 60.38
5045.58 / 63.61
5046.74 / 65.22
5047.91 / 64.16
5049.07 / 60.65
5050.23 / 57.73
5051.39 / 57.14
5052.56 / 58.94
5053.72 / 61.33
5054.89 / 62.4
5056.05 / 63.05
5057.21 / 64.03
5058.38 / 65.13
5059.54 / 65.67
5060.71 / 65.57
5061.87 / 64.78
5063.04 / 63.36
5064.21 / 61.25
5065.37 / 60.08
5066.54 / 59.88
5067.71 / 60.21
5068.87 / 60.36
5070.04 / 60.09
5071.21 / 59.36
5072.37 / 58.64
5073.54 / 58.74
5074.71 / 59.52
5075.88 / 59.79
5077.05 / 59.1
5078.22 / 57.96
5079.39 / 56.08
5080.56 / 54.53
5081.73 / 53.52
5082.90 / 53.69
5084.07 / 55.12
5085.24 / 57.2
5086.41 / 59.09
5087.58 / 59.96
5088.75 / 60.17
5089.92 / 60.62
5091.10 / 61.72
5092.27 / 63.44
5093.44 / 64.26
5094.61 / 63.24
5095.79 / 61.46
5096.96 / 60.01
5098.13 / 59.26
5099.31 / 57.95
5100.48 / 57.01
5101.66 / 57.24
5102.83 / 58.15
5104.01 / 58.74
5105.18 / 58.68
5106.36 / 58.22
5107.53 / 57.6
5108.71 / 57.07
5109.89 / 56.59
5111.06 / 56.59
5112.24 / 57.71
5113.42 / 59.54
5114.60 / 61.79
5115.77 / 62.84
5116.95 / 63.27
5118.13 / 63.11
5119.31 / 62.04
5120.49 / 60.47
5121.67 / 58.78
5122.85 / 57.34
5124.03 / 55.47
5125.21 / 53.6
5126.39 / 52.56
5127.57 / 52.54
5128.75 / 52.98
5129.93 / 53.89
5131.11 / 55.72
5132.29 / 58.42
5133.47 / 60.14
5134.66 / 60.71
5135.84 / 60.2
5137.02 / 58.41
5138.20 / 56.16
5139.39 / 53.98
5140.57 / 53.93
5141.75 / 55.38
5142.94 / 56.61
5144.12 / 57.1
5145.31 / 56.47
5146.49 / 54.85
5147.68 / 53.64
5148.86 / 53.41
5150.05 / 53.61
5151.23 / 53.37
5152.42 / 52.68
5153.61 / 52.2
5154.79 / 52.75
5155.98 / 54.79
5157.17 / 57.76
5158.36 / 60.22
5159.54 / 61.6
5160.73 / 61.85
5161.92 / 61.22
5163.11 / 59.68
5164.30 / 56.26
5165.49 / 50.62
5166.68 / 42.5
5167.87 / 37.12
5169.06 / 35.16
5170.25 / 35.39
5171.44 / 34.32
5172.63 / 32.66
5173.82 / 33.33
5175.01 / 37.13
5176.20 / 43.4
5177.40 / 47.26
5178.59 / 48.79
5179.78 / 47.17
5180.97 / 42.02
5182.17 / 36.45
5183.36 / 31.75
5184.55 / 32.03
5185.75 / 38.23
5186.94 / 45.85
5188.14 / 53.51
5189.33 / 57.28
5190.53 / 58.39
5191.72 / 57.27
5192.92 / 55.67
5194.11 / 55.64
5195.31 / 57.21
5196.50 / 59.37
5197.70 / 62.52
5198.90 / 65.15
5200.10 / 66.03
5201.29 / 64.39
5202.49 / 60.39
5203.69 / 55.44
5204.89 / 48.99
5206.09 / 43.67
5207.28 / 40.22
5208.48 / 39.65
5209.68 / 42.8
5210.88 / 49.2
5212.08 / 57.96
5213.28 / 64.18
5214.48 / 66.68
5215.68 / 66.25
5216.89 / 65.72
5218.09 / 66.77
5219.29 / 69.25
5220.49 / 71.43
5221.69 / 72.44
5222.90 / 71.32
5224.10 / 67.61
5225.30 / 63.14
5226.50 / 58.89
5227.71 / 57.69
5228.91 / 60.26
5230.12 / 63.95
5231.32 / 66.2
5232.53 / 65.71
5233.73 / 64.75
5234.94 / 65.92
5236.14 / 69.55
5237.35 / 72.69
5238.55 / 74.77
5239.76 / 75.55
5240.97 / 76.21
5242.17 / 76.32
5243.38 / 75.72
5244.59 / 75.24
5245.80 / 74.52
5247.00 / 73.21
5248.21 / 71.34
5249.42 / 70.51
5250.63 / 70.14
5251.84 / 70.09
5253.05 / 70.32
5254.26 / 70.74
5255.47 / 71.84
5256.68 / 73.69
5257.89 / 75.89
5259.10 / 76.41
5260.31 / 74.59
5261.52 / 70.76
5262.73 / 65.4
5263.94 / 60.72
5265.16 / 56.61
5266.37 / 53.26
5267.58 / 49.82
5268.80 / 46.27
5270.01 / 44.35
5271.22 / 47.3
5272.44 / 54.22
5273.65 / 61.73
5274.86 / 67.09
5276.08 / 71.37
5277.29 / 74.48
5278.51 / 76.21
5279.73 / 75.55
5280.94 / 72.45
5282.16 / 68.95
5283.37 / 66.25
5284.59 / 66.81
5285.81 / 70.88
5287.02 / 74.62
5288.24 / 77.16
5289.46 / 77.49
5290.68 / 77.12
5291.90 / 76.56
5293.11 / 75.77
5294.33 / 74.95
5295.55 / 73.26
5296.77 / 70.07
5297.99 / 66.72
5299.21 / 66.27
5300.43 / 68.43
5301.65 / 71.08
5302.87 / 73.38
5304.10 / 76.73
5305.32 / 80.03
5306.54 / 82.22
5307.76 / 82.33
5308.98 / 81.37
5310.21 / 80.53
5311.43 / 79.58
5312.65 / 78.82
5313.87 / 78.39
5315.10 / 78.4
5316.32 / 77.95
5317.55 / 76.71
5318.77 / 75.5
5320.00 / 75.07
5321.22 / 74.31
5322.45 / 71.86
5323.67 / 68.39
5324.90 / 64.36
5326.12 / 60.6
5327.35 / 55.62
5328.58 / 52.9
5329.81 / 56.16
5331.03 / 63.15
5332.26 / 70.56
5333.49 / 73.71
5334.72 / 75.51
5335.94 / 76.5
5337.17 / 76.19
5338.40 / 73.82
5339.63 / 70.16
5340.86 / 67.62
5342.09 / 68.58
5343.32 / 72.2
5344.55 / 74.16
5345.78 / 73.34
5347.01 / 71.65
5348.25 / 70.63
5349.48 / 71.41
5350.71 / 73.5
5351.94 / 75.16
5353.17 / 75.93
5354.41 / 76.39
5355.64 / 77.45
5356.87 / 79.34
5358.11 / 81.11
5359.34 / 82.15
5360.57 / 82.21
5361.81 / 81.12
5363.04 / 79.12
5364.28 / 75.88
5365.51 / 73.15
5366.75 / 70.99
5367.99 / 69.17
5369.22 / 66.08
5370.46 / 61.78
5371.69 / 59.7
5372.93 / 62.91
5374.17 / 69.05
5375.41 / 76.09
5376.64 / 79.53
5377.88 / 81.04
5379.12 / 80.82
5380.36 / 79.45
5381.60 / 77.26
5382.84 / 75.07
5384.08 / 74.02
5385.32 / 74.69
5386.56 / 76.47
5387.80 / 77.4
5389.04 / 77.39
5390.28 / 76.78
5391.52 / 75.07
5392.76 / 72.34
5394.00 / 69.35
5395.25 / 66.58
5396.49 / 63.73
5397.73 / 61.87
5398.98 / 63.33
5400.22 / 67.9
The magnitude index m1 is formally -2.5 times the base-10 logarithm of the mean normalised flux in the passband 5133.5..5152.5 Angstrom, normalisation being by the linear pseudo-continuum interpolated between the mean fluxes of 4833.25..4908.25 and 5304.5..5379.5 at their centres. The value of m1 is 0.26 mag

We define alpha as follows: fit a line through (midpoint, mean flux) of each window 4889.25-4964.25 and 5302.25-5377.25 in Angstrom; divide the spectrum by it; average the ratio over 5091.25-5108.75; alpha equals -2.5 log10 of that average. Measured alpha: 0.17 mag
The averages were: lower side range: 67.2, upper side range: 73.1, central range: 59.6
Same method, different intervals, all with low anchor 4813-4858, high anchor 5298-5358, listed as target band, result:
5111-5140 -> 0.24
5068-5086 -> 0.25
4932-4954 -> 0.05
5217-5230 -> 0.11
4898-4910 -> 0.00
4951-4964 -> 0.08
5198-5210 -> 0.34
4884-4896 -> 0.15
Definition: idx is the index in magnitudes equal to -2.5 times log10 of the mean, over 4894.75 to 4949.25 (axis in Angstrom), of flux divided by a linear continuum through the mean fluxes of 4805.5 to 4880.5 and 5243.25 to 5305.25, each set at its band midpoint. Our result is 0.03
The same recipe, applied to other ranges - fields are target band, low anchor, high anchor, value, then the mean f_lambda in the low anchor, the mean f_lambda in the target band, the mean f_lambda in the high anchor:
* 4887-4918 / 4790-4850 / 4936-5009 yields 0.00 mag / 71.7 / 68.3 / 65.6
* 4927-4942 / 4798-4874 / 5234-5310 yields 0.05 mag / 69.8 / 66.6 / 70.2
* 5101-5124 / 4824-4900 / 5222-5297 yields 0.16 mag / 68.1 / 59.1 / 68.4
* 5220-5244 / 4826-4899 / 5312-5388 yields 0.05 mag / 68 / 68.5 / 72.9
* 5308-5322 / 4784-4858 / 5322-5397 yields -0.08 mag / 71.1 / 77.9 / 72.2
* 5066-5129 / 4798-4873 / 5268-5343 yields 0.20 mag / 69.9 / 58.6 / 70.6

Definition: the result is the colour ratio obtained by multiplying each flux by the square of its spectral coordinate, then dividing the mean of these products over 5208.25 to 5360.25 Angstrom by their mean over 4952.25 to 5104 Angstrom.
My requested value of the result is 1.24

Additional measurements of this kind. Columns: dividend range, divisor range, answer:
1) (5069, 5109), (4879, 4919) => 0.93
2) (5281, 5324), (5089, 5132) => 1.37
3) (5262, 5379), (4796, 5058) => 1.25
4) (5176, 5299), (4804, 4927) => 1.07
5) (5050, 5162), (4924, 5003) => 0.93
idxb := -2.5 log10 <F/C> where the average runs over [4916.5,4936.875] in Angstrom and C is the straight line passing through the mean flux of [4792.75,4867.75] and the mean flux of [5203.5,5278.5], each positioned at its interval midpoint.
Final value 0.08 mag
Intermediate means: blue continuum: 70.5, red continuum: 64.5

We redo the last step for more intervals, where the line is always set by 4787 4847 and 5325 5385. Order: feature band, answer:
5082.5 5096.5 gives 0.19 mag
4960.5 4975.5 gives 0.06 mag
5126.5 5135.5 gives 0.27 mag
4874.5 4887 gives 0.04 mag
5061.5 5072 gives 0.18 mag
